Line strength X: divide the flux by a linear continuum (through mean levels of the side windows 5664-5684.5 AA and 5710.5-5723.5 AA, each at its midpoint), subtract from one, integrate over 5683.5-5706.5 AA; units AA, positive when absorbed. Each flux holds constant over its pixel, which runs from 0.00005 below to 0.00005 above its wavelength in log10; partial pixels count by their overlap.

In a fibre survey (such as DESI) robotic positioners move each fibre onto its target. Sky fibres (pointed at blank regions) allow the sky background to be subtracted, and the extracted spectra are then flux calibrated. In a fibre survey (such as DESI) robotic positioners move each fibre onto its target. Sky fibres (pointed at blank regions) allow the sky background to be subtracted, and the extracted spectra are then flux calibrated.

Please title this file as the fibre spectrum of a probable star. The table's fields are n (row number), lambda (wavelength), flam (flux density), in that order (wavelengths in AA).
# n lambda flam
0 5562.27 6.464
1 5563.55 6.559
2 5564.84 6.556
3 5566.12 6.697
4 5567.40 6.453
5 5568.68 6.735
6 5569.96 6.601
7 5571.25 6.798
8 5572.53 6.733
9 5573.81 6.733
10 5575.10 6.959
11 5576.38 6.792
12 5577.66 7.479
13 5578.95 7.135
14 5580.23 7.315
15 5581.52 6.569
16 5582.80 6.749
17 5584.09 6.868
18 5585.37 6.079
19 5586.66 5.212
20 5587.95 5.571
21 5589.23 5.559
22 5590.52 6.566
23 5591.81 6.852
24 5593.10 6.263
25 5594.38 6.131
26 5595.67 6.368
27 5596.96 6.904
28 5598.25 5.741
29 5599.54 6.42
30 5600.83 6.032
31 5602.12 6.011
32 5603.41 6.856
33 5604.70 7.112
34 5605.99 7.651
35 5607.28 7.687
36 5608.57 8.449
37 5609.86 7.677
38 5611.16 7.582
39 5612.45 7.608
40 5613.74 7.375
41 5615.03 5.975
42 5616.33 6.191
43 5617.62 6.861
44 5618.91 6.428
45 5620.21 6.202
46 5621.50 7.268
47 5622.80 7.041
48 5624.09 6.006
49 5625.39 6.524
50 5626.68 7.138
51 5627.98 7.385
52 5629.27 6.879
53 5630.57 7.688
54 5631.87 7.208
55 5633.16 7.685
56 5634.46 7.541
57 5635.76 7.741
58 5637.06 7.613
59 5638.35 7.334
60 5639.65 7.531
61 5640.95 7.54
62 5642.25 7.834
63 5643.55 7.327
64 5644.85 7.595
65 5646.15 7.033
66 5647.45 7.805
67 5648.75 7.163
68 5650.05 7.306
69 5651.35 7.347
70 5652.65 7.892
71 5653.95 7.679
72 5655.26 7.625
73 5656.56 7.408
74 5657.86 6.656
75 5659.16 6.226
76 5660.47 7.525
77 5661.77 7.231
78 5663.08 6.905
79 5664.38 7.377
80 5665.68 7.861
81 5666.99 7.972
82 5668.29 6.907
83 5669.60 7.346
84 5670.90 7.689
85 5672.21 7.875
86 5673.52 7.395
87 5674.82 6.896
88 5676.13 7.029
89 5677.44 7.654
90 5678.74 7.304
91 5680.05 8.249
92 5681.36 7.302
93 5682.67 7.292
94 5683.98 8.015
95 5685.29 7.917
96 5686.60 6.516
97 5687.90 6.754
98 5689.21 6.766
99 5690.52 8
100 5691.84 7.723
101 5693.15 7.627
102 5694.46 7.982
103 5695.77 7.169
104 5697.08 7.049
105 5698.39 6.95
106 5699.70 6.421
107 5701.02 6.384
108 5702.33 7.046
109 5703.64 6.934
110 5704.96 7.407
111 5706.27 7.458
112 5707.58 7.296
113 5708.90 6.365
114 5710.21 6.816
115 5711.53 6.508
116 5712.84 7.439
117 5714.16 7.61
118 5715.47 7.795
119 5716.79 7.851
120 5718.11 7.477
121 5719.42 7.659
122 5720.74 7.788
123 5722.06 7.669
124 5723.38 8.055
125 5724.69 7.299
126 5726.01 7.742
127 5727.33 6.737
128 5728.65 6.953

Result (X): 0.9 AA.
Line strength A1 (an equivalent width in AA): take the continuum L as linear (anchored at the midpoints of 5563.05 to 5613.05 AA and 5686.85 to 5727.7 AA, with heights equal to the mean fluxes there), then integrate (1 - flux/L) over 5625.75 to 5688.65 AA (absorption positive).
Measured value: -3.14 AA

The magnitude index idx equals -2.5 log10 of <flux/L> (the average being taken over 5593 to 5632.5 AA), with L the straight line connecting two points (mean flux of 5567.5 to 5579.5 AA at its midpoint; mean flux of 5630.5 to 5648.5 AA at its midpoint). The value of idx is 0.06 mag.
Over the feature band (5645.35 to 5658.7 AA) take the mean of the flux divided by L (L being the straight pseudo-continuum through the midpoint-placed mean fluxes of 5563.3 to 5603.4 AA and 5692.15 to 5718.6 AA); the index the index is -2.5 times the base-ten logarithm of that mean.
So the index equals -0.08 mag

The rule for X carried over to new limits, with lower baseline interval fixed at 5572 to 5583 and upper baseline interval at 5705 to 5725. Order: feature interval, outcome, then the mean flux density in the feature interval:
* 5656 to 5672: -0.1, 7.28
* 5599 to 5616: -0.1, 7.1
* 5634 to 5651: -0.8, 7.49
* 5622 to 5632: 0.2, 6.97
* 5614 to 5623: 0.6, 6.57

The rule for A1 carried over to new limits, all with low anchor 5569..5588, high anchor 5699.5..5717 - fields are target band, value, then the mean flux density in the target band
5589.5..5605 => 0.76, 6.4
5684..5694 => -0.51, 7.39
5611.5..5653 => -2.06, 7.19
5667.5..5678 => -0.57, 7.35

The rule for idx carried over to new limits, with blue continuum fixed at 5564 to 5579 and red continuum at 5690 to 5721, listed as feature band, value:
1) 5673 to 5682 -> -0.035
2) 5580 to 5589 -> 0.096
